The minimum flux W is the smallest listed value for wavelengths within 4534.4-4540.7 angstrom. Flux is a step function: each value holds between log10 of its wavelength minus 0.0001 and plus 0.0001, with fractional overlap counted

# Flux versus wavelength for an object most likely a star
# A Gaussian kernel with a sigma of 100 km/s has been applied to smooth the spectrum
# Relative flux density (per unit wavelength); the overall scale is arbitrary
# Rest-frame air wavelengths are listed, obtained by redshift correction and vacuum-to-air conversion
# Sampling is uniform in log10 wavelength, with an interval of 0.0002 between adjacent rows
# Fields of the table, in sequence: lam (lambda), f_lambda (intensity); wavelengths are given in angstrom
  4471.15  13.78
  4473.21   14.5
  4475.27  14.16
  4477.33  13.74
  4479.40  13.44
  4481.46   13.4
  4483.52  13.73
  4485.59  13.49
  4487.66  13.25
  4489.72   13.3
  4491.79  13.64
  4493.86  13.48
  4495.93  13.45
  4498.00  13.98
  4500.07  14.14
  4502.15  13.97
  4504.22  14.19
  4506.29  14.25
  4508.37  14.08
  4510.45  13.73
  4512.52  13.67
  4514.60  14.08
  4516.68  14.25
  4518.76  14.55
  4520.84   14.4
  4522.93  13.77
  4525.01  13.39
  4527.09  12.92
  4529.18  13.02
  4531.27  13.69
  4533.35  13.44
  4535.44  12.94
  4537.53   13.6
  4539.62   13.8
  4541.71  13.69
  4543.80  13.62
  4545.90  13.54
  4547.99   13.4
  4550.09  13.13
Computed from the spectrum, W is 12.94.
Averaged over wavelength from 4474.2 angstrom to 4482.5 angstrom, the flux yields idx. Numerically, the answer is 13.7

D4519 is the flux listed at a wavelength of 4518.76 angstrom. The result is 14.55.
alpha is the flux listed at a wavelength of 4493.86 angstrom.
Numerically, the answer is 13.48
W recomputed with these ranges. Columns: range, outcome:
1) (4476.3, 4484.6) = 13.4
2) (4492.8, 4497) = 13.45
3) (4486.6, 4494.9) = 13.25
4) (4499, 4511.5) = 13.73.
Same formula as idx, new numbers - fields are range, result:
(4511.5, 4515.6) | 13.9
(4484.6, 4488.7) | 13.4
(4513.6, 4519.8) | 14.3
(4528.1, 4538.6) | 13.3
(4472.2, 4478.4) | 14.1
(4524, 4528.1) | 13.2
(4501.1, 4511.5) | 14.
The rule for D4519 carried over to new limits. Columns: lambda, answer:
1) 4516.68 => 14.25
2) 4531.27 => 13.69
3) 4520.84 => 14.4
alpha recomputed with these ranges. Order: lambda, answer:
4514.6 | 14.08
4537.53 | 13.6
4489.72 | 13.3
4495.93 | 13.45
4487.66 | 13.25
